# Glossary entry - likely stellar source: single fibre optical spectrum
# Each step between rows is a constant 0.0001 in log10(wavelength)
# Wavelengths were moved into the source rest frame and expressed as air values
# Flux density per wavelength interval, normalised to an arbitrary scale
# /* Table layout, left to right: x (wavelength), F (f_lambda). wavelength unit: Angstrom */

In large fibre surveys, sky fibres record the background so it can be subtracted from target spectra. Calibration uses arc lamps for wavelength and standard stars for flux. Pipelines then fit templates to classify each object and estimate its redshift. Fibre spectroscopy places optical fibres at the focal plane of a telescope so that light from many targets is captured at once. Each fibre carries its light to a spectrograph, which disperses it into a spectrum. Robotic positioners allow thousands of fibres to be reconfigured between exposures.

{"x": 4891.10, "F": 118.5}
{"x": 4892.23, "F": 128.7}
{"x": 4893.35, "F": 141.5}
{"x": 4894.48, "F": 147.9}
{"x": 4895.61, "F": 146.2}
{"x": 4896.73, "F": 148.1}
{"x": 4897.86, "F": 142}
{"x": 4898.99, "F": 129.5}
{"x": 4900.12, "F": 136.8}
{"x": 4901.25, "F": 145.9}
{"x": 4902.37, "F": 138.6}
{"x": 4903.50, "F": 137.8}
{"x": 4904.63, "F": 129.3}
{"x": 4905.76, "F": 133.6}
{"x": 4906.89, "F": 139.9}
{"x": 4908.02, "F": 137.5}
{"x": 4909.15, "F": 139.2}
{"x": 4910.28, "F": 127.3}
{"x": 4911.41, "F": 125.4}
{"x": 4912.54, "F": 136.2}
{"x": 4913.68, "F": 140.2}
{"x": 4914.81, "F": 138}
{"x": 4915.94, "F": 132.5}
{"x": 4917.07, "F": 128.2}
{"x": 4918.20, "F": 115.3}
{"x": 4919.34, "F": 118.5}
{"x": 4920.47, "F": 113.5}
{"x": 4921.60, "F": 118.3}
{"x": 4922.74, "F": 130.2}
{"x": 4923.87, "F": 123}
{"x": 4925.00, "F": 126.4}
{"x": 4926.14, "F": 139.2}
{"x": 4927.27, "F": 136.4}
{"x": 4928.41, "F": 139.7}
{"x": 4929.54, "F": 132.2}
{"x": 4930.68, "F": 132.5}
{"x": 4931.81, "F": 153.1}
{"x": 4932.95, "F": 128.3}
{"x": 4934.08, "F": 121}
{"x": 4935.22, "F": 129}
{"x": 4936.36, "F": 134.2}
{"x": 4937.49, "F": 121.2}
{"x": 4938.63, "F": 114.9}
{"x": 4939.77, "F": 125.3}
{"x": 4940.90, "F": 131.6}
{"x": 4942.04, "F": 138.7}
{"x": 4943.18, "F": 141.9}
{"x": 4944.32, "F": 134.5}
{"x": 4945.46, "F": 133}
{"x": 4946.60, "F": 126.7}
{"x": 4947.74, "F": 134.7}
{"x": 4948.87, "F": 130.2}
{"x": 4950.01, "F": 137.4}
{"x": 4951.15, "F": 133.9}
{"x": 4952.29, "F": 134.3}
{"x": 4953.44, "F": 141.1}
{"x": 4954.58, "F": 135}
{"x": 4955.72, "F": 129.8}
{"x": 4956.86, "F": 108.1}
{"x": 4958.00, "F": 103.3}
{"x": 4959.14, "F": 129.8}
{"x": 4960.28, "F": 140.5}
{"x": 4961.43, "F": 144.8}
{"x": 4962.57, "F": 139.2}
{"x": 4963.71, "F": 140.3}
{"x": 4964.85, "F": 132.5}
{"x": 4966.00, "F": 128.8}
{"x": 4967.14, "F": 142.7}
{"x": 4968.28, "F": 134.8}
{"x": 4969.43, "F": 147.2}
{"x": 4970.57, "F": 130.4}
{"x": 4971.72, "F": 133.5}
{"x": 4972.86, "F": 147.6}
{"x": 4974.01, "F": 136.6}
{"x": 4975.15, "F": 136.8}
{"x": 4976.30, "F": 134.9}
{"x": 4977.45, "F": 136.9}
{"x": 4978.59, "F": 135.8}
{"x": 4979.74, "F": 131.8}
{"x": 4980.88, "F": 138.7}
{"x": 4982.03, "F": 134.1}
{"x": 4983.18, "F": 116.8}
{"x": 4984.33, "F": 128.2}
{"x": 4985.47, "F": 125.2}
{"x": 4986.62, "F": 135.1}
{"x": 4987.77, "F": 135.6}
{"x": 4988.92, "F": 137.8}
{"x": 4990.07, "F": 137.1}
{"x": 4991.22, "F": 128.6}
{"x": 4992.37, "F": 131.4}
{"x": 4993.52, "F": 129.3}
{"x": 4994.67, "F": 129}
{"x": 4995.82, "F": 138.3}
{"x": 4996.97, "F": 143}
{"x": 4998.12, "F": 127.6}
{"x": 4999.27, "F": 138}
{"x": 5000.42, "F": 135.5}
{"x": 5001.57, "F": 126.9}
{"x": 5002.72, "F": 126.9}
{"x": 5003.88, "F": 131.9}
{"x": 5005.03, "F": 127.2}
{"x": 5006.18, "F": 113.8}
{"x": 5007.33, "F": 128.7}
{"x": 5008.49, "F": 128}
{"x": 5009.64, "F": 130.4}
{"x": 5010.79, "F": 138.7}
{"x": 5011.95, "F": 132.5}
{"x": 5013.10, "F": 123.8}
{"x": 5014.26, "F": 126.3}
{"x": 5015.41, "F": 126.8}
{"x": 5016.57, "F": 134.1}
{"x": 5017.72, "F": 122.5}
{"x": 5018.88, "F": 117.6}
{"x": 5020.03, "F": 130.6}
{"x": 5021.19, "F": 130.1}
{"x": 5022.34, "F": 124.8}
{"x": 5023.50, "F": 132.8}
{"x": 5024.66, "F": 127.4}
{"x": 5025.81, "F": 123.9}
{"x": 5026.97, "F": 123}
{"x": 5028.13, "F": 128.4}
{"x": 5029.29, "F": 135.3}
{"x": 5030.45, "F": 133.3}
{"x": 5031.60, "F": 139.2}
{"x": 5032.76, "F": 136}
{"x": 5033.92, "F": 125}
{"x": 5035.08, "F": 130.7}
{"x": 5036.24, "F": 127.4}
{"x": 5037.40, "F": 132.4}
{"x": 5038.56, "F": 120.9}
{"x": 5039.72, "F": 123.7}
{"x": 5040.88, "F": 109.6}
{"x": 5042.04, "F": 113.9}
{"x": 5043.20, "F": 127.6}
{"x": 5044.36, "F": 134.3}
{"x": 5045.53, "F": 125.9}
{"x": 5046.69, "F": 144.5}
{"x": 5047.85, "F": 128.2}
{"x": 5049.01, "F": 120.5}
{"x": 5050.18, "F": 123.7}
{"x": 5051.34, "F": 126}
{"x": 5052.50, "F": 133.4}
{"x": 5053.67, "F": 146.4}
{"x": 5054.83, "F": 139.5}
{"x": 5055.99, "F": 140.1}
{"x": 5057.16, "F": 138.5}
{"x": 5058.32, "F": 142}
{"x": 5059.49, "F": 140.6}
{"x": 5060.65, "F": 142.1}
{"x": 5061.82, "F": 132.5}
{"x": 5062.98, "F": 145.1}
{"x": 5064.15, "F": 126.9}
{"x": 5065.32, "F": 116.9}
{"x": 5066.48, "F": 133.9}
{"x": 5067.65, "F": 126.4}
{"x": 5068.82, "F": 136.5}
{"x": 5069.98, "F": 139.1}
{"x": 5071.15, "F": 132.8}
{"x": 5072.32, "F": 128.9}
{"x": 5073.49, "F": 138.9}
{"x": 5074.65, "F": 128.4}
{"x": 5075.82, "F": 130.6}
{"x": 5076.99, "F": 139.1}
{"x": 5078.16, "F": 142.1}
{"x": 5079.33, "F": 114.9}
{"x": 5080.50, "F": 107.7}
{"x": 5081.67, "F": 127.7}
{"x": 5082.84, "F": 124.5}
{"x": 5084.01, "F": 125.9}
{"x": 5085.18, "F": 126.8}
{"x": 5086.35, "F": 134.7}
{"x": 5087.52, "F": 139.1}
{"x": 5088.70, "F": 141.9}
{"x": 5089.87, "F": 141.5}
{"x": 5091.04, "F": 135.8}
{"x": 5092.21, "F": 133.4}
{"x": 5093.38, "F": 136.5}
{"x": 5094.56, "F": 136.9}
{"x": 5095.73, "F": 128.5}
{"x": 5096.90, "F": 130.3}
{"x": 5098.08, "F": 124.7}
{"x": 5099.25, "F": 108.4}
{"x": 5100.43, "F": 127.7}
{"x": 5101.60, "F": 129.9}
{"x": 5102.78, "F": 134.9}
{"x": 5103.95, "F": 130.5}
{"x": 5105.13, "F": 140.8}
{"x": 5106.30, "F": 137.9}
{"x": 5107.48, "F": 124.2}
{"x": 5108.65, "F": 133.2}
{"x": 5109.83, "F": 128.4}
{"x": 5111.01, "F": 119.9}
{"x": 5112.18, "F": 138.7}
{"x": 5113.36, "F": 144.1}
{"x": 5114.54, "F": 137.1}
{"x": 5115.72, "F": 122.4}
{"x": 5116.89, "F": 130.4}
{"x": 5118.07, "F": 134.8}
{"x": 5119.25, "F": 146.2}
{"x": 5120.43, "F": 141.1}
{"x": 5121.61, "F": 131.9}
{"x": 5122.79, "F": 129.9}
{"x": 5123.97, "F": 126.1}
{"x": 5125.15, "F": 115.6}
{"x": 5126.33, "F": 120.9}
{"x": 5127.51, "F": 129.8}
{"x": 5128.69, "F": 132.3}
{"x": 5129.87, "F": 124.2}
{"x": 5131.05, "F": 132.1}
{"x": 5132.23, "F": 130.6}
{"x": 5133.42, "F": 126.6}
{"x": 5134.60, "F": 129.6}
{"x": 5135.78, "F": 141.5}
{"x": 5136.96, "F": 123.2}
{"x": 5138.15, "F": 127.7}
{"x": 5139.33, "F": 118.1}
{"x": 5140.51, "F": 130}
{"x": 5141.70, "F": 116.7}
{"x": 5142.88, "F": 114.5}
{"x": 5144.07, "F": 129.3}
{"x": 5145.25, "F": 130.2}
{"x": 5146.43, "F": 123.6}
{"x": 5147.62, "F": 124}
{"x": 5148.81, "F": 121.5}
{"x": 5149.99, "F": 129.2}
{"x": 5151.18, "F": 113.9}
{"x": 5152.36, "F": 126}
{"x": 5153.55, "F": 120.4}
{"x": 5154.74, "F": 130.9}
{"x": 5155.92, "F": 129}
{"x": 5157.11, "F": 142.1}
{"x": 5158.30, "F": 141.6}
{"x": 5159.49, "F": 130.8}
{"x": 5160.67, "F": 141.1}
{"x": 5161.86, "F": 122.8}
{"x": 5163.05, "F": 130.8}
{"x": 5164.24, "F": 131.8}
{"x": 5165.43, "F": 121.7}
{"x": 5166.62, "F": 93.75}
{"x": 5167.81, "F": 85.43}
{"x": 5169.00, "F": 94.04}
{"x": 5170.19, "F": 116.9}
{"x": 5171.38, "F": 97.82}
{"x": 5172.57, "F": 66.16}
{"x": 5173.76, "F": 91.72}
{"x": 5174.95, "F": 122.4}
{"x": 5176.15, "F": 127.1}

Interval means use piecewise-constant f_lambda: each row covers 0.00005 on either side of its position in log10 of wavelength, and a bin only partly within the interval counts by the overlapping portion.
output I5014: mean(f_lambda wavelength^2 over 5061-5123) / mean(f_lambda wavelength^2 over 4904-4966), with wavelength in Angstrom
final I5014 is 1.07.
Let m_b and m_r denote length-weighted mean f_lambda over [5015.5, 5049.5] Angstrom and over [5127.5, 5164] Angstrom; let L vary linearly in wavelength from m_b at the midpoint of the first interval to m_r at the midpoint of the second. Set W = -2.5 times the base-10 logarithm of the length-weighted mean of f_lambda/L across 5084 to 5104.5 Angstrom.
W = -0.03 mag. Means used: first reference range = 128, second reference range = 128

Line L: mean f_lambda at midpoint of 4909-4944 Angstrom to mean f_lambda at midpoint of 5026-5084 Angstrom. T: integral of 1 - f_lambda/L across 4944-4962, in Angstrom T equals -0.1 Angstrom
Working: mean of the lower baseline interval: 130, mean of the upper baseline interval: 131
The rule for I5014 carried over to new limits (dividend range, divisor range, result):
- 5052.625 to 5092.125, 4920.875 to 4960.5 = 1.08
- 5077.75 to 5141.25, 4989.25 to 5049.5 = 1.05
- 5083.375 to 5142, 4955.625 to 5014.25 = 1.04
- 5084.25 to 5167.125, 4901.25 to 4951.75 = 1.06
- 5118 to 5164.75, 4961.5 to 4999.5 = 1.02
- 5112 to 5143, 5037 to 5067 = 1.02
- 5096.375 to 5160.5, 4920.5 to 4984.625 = 1.04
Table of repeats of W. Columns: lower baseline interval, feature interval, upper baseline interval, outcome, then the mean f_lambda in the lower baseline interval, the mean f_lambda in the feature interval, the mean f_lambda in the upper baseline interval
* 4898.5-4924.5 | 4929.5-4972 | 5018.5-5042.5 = -0.02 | 131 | 132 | 127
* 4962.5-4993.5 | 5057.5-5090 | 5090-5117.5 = 0.00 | 135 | 132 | 131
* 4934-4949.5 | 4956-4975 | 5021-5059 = -0.03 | 130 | 134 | 130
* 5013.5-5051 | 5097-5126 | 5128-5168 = -0.04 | 127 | 131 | 126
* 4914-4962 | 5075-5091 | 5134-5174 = -0.06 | 130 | 131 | 120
